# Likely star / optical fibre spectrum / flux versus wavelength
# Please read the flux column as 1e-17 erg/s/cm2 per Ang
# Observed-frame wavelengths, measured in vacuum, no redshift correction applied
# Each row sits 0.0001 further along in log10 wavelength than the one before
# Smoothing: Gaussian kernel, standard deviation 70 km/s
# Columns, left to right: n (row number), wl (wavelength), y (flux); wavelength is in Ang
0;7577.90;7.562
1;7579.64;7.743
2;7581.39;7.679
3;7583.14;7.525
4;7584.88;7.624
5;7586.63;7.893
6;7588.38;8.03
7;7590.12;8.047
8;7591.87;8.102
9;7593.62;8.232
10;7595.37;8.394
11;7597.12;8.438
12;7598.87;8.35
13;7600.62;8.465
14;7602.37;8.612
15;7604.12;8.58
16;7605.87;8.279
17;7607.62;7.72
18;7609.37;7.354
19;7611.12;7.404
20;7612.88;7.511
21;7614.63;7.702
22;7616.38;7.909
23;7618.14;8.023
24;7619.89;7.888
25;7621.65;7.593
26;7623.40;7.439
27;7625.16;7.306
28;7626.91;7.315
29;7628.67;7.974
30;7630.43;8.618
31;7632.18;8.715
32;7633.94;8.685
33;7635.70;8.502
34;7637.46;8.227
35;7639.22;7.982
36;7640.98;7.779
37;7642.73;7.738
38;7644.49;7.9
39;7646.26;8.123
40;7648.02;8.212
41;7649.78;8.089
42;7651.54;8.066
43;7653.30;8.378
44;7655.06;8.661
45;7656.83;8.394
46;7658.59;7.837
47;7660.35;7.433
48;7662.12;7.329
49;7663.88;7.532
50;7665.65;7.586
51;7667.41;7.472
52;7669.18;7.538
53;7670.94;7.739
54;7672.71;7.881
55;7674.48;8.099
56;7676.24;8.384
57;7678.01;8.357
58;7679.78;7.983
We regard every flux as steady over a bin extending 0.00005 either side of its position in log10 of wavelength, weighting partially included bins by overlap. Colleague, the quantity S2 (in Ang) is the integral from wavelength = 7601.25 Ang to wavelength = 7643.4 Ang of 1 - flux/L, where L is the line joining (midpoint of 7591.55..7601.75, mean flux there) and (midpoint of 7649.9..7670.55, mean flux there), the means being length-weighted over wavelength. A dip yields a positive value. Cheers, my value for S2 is 1.0 Ang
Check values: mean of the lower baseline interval 8.35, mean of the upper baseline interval 7.85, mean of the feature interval 7.96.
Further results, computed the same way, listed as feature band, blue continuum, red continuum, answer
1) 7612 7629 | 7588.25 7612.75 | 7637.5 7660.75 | 0.94 Ang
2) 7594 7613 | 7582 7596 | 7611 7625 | -0.74 Ang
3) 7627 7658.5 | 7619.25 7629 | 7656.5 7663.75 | -2.41 Ang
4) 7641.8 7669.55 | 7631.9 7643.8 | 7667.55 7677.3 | 0.52 Ang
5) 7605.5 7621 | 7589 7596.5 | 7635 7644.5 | 0.74 Ang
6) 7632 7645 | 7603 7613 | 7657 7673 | -0.74 Ang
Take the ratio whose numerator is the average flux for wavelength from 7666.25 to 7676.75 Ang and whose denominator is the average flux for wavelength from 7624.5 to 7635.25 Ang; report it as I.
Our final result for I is 0.96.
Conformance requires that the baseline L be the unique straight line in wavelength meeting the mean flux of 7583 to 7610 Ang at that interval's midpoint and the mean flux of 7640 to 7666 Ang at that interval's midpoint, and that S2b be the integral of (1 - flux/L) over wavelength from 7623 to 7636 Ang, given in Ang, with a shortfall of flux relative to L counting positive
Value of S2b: -0.1 Ang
